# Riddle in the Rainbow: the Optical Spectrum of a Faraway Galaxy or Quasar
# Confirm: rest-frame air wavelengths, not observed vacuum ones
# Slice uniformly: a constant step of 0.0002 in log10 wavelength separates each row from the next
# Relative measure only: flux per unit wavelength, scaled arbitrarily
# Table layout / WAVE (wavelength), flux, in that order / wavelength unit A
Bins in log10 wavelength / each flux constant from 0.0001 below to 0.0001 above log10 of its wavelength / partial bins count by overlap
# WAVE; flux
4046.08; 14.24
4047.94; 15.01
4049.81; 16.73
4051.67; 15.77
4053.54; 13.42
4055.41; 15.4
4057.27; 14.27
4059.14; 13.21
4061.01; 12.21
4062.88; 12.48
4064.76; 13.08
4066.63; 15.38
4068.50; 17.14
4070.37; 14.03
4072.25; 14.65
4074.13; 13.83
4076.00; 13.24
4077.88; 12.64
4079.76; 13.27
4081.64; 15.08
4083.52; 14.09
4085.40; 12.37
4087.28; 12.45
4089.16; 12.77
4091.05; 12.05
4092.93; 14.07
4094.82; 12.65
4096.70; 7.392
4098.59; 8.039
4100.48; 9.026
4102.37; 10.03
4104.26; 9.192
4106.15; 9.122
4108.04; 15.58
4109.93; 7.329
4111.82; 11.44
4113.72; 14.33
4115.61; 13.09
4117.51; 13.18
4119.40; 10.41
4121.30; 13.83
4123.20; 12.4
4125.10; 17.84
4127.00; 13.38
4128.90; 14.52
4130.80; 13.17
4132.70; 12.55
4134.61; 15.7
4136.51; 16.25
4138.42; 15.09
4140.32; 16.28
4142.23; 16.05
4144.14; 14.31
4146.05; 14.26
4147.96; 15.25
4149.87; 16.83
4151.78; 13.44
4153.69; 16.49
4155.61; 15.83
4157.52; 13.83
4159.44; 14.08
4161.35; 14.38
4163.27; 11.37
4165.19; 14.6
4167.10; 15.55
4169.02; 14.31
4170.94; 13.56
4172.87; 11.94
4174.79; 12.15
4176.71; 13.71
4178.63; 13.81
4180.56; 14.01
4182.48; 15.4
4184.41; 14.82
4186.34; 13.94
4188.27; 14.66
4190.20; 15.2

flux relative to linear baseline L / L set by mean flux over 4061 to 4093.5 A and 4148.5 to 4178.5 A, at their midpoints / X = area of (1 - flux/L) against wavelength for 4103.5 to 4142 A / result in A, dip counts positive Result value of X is 1.66 A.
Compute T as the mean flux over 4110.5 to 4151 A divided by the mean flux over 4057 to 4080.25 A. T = 1.03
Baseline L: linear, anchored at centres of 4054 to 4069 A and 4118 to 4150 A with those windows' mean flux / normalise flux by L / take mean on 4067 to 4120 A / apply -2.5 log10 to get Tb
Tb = 0.16 mag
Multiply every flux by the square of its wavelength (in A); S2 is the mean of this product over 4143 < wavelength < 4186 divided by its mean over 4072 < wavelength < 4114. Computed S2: 1.2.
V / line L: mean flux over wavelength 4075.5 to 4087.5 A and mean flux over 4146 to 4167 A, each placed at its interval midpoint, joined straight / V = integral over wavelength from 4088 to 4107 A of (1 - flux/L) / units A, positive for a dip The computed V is 4.4 A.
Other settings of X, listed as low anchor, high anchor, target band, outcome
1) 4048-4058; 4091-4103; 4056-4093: -2.6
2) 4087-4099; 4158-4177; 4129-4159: -4.9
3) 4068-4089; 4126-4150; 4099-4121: 4.9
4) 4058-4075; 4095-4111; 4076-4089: -1.3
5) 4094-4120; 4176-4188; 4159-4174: -0.1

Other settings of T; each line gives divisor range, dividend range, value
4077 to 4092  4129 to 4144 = 1.14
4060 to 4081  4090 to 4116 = 0.79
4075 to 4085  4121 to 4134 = 1.03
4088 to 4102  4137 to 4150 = 1.42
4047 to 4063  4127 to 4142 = 1.03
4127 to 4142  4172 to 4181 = 0.89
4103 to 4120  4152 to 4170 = 1.25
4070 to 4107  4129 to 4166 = 1.23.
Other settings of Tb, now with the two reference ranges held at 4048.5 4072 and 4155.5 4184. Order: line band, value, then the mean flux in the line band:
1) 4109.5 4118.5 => 0.167 mag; 12.1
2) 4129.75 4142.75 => -0.070 mag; 15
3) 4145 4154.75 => -0.095 mag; 15.2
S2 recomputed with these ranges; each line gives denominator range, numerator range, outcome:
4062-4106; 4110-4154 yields 1.16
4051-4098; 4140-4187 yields 1.12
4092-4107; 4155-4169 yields 1.47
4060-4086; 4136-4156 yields 1.16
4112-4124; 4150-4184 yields 1.13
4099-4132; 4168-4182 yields 1.14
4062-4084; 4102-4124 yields 0.85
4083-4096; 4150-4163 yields 1.18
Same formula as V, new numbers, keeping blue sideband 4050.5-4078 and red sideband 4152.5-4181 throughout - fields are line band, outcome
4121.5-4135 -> -0.11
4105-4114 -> 1.76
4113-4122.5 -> 0.76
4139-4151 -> -1.25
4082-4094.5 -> 0.92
